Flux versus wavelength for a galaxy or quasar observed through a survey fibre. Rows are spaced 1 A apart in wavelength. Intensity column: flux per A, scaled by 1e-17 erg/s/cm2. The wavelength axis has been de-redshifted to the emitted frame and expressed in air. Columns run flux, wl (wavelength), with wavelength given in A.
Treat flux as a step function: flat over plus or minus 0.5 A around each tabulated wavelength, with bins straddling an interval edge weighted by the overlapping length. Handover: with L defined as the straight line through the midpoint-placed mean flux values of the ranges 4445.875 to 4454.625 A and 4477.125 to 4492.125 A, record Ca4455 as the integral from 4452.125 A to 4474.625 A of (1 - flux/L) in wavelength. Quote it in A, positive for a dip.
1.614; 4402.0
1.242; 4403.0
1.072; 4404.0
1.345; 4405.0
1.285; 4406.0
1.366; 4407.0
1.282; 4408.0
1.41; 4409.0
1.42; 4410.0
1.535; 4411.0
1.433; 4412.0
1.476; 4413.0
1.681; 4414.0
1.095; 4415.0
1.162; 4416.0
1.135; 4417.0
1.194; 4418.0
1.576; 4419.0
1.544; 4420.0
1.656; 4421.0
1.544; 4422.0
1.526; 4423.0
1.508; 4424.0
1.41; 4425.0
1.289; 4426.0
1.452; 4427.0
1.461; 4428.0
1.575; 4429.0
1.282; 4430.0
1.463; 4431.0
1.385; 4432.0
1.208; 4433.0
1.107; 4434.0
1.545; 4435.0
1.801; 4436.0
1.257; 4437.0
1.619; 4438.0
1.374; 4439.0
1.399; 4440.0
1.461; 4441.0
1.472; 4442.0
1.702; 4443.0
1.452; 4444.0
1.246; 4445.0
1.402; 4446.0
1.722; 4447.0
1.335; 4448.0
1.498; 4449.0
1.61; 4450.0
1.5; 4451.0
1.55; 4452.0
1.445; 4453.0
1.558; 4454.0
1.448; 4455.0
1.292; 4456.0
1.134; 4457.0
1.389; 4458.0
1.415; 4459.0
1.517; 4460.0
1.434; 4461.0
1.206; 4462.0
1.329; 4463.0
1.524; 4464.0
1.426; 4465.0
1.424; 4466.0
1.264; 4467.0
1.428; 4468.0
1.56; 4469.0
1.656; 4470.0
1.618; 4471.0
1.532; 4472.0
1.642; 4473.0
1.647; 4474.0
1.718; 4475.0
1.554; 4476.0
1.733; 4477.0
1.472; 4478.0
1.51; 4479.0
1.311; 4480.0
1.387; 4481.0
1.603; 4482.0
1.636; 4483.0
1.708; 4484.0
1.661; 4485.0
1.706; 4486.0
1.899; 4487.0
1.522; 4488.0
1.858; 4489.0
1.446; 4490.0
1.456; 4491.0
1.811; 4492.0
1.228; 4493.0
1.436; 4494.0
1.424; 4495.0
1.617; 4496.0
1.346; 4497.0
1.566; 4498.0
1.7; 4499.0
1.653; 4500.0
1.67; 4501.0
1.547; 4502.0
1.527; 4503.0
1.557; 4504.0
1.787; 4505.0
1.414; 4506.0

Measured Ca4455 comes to 1.4 A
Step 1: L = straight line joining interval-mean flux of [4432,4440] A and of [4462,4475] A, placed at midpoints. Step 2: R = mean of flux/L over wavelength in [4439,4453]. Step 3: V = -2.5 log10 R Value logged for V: -0.03 mag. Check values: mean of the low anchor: 1.41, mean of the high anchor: 1.5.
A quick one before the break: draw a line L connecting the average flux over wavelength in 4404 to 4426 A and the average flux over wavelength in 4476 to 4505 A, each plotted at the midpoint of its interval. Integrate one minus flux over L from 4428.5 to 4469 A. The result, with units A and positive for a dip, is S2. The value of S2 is 1.2 A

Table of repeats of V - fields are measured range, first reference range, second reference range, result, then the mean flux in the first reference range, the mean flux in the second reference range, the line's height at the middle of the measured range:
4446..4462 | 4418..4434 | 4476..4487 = 0.049 mag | 1.44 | 1.59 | 1.51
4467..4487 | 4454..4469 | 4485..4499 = -0.073 mag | 1.39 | 1.57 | 1.48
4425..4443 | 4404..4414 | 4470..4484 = 0.024 mag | 1.39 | 1.57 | 1.46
